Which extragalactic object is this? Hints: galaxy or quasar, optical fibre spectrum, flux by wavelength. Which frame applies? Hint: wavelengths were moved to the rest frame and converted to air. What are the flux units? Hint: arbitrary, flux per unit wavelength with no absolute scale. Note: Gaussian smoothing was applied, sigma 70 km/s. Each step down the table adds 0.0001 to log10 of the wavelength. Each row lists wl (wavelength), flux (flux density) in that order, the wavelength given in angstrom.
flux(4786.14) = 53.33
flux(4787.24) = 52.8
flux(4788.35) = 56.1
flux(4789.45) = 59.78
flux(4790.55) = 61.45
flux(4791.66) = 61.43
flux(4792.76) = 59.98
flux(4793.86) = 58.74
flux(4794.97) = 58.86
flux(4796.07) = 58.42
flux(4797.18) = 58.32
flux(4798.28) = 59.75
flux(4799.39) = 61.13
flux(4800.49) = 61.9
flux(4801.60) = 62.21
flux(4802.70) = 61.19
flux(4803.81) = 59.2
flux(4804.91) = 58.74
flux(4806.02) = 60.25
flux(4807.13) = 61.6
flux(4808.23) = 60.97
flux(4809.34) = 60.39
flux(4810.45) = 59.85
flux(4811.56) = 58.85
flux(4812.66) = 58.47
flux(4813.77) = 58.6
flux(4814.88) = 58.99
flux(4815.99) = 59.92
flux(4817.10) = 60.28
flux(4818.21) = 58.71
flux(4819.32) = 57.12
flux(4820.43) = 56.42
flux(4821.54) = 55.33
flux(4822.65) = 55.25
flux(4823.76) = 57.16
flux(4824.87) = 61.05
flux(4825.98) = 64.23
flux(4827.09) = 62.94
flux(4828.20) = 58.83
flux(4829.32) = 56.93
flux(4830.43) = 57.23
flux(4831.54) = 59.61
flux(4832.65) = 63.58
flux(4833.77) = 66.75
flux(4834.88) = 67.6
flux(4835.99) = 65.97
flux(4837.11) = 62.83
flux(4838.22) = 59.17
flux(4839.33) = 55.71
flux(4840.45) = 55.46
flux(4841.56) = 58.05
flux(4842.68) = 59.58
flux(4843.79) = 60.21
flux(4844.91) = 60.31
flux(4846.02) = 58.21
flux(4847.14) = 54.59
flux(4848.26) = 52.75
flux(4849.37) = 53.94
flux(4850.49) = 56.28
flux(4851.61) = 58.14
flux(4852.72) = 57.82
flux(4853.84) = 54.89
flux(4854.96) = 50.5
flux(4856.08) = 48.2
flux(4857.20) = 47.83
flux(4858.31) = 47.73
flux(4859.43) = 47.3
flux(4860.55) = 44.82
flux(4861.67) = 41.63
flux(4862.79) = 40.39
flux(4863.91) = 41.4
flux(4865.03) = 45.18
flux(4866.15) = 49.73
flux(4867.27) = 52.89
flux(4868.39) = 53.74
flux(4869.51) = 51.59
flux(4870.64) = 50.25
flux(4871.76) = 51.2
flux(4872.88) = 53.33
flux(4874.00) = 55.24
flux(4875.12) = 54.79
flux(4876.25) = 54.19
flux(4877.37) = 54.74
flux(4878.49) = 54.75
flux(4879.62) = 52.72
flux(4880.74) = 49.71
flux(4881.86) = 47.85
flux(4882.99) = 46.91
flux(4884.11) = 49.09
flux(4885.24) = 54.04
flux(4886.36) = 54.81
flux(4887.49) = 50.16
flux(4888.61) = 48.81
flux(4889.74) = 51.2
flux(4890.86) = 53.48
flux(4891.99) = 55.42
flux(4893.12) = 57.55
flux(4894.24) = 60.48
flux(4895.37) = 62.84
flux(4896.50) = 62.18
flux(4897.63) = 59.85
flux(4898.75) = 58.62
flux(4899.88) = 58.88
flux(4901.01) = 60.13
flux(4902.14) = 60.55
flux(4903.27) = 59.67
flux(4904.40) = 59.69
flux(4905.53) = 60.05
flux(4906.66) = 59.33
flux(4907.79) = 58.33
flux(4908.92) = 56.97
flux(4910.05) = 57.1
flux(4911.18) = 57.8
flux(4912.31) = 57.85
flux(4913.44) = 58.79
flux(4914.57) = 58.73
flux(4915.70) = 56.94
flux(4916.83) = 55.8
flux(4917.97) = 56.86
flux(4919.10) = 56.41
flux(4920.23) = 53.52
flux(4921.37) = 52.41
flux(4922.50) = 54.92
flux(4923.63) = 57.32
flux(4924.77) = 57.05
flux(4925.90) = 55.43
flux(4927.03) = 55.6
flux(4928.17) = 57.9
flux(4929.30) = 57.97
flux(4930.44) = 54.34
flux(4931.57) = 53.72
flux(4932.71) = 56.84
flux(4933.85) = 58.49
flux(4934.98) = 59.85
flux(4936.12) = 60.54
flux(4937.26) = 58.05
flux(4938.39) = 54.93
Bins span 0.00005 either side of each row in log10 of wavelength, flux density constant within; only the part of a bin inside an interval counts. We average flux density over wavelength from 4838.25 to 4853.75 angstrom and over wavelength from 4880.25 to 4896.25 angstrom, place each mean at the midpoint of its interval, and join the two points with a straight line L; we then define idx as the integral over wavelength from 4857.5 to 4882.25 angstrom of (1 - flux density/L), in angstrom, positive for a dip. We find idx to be 2.28 angstrom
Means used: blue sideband 57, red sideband 53.2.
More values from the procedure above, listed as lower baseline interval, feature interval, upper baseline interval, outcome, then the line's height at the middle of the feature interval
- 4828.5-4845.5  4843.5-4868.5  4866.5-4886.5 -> 2.5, 56.6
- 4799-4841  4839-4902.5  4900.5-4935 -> 5.7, 58.6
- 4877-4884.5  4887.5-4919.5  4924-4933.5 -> -2.7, 53.3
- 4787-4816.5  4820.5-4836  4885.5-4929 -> -0.4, 59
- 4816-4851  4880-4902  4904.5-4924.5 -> 1.0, 57.7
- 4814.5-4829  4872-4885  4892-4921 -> 1.4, 58.6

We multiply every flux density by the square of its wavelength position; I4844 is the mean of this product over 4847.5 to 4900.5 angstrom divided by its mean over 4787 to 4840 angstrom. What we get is 0.9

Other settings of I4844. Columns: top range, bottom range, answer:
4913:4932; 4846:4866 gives 1.16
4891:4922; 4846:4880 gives 1.16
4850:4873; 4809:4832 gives 0.86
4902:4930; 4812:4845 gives 0.99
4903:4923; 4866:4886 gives 1.12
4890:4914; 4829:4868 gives 1.10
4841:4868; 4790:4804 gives 0.88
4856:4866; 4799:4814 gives 0.76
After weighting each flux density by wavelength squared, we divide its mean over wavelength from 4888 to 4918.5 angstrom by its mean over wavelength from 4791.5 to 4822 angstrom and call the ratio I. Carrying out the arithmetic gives 1.01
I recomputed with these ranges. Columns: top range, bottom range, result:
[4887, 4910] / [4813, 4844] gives 0.99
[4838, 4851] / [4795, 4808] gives 0.96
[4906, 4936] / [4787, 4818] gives 1.00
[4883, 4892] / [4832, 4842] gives 0.85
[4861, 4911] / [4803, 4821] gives 0.94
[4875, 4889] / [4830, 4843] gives 0.86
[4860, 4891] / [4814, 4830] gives 0.87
